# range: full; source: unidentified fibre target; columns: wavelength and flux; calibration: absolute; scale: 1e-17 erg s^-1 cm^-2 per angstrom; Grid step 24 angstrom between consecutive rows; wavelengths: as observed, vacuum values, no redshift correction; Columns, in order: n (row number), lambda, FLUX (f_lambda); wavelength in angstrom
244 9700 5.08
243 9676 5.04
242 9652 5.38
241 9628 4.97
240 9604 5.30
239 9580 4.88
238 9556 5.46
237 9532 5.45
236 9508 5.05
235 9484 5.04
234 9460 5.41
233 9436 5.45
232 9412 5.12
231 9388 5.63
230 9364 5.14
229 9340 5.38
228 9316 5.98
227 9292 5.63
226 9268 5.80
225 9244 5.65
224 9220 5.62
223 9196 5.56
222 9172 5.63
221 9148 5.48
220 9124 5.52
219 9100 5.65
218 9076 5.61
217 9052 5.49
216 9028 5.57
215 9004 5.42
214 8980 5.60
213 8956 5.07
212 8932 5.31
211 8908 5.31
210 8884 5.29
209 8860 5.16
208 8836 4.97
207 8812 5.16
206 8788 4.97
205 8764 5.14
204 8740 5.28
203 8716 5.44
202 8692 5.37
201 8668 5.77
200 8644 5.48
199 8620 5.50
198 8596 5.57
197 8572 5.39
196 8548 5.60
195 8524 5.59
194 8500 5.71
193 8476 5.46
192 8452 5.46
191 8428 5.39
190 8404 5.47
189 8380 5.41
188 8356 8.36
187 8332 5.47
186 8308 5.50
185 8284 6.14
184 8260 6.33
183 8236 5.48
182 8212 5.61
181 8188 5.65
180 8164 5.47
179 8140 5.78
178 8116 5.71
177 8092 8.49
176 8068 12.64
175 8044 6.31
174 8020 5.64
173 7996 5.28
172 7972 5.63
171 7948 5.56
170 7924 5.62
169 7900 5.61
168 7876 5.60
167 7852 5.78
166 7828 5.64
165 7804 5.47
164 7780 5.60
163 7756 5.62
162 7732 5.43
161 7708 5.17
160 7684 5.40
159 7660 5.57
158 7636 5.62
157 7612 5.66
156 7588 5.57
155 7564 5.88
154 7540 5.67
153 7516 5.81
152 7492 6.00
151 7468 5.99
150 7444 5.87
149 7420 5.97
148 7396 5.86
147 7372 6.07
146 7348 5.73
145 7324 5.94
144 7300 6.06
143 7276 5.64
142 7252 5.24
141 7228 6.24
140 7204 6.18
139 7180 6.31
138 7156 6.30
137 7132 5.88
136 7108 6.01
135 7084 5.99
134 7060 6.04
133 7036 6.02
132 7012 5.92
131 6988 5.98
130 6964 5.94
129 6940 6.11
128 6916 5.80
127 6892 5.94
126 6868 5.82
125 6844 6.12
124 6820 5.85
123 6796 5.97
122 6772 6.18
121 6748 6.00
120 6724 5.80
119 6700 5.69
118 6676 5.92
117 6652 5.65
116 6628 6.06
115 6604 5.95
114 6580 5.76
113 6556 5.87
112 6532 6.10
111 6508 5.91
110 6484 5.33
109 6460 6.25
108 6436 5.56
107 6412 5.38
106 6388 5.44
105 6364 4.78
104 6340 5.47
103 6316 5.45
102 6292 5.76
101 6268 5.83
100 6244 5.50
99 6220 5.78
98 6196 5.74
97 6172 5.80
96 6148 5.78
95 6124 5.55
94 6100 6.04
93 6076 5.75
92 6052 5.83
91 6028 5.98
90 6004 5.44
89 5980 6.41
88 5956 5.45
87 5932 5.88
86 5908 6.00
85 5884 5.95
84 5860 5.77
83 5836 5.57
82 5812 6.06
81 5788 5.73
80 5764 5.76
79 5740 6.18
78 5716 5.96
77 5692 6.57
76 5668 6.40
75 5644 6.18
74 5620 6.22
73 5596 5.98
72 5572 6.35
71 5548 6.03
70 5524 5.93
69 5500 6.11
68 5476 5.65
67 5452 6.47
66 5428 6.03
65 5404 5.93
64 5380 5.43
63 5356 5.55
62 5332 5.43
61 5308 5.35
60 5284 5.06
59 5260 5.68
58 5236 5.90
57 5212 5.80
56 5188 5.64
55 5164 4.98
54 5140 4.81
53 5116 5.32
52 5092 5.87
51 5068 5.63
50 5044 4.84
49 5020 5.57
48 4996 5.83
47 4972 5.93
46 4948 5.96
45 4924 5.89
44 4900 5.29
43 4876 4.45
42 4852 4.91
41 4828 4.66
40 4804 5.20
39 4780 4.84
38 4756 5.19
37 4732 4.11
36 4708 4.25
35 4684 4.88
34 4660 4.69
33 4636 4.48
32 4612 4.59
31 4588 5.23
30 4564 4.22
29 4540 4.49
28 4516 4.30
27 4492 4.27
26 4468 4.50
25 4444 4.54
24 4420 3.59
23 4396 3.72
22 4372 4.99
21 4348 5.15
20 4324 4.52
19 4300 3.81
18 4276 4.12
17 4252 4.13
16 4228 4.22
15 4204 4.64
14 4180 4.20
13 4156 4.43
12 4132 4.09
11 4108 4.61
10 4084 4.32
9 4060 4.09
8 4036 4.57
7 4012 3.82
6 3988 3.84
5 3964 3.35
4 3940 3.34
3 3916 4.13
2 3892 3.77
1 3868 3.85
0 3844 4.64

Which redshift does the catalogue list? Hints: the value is 0.230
